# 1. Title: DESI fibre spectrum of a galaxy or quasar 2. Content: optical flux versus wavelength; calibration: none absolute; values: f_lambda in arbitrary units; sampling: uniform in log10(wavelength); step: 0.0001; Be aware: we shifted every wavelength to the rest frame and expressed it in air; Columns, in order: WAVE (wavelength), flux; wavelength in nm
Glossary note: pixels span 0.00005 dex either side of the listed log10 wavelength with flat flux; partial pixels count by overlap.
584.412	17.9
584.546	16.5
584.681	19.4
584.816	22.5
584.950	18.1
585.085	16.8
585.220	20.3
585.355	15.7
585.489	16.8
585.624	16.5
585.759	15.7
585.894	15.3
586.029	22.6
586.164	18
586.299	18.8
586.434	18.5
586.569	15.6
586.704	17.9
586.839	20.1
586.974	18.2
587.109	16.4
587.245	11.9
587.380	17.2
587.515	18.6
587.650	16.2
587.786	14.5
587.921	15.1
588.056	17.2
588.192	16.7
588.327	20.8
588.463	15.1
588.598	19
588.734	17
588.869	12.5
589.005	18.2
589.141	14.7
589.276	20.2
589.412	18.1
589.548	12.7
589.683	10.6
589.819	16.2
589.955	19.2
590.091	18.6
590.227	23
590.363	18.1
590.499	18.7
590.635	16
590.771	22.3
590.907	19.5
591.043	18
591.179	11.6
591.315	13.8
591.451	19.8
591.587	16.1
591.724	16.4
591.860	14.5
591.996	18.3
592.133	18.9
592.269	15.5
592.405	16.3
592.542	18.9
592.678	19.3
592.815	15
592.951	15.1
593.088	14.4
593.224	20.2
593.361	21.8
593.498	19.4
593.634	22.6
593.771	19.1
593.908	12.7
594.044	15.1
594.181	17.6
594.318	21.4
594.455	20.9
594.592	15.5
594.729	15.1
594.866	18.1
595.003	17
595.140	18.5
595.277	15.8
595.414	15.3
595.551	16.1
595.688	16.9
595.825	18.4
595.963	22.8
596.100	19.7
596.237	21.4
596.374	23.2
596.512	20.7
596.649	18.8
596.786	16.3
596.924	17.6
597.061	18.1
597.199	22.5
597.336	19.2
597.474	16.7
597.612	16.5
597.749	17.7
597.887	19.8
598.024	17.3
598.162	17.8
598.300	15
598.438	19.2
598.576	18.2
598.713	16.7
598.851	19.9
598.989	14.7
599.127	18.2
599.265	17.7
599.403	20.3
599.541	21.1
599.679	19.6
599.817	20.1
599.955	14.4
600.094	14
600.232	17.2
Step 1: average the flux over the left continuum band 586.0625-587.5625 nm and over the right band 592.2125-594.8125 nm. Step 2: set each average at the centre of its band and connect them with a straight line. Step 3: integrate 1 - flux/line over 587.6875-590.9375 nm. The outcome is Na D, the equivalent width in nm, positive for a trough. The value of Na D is 0.06 nm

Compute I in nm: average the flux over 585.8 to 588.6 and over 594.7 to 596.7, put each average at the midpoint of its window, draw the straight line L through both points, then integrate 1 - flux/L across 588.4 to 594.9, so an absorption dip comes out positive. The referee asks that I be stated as 0.234 nm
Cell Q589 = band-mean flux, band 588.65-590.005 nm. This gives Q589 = 15.9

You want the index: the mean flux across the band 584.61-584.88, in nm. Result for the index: 20.8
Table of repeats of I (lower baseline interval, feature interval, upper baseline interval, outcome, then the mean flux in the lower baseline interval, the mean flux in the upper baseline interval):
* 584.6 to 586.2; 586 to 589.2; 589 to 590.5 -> 0.12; 18.1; 17.3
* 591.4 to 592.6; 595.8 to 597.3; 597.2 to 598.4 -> -0.20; 17.1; 17.8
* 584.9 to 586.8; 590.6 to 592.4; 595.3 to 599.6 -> 0.11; 17.6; 18.5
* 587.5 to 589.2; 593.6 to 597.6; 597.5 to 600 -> -0.17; 16.5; 18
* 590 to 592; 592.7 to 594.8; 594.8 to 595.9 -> -0.06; 17.6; 17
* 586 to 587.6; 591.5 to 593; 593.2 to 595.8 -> 0.08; 17.7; 17.8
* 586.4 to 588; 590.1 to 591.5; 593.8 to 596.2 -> -0.08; 16.7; 17.5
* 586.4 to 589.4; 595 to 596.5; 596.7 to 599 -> -0.09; 16.9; 17.9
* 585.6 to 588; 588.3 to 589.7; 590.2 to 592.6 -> 0.07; 17.1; 17.4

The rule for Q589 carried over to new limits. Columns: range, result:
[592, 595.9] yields 17.5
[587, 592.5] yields 16.9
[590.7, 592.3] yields 17.1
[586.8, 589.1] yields 16.7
